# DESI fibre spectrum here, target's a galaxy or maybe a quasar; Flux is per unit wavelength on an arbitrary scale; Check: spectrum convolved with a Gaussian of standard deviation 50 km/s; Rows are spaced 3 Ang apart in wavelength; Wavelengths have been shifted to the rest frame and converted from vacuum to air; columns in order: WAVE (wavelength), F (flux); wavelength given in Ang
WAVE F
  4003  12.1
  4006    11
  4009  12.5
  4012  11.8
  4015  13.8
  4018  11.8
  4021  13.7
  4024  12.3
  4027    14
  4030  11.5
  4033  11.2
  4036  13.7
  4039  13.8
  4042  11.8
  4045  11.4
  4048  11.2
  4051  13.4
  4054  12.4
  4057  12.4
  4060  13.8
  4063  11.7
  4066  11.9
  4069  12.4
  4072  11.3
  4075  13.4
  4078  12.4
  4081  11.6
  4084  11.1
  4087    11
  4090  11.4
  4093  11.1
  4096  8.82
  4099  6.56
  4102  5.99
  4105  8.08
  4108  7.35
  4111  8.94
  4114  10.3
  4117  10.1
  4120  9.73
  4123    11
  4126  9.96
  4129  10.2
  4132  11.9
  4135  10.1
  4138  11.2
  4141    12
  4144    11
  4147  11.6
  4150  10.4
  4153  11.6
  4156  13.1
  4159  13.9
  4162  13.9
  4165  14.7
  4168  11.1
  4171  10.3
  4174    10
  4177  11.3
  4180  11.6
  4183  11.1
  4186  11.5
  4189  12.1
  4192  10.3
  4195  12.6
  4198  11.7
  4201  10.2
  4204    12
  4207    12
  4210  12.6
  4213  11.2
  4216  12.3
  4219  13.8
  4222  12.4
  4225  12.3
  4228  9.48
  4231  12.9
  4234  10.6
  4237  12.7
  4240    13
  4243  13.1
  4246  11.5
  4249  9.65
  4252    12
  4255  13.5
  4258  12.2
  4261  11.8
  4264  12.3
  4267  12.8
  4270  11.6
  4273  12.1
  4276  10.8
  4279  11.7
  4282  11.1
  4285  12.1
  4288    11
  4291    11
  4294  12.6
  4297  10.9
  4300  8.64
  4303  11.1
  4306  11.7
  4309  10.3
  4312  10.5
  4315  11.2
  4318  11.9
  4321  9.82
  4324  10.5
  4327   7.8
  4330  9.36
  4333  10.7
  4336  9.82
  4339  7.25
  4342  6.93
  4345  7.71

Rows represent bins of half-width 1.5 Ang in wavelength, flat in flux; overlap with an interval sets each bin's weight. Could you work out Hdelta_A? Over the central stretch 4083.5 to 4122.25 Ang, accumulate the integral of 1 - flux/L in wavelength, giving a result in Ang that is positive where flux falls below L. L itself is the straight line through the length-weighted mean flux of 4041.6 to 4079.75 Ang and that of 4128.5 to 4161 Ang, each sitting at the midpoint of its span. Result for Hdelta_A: 8.8 Ang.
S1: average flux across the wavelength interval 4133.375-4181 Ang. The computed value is 11.7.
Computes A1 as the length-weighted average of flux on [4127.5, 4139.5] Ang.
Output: 10.8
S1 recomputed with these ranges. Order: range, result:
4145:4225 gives 11.9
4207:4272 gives 12.1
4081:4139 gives 9.76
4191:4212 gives 11.7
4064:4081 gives 12.2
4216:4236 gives 12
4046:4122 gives 10.7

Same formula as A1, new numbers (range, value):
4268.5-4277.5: 11.5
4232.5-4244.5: 12.3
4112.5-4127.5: 10.2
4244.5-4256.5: 11.7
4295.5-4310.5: 10.5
